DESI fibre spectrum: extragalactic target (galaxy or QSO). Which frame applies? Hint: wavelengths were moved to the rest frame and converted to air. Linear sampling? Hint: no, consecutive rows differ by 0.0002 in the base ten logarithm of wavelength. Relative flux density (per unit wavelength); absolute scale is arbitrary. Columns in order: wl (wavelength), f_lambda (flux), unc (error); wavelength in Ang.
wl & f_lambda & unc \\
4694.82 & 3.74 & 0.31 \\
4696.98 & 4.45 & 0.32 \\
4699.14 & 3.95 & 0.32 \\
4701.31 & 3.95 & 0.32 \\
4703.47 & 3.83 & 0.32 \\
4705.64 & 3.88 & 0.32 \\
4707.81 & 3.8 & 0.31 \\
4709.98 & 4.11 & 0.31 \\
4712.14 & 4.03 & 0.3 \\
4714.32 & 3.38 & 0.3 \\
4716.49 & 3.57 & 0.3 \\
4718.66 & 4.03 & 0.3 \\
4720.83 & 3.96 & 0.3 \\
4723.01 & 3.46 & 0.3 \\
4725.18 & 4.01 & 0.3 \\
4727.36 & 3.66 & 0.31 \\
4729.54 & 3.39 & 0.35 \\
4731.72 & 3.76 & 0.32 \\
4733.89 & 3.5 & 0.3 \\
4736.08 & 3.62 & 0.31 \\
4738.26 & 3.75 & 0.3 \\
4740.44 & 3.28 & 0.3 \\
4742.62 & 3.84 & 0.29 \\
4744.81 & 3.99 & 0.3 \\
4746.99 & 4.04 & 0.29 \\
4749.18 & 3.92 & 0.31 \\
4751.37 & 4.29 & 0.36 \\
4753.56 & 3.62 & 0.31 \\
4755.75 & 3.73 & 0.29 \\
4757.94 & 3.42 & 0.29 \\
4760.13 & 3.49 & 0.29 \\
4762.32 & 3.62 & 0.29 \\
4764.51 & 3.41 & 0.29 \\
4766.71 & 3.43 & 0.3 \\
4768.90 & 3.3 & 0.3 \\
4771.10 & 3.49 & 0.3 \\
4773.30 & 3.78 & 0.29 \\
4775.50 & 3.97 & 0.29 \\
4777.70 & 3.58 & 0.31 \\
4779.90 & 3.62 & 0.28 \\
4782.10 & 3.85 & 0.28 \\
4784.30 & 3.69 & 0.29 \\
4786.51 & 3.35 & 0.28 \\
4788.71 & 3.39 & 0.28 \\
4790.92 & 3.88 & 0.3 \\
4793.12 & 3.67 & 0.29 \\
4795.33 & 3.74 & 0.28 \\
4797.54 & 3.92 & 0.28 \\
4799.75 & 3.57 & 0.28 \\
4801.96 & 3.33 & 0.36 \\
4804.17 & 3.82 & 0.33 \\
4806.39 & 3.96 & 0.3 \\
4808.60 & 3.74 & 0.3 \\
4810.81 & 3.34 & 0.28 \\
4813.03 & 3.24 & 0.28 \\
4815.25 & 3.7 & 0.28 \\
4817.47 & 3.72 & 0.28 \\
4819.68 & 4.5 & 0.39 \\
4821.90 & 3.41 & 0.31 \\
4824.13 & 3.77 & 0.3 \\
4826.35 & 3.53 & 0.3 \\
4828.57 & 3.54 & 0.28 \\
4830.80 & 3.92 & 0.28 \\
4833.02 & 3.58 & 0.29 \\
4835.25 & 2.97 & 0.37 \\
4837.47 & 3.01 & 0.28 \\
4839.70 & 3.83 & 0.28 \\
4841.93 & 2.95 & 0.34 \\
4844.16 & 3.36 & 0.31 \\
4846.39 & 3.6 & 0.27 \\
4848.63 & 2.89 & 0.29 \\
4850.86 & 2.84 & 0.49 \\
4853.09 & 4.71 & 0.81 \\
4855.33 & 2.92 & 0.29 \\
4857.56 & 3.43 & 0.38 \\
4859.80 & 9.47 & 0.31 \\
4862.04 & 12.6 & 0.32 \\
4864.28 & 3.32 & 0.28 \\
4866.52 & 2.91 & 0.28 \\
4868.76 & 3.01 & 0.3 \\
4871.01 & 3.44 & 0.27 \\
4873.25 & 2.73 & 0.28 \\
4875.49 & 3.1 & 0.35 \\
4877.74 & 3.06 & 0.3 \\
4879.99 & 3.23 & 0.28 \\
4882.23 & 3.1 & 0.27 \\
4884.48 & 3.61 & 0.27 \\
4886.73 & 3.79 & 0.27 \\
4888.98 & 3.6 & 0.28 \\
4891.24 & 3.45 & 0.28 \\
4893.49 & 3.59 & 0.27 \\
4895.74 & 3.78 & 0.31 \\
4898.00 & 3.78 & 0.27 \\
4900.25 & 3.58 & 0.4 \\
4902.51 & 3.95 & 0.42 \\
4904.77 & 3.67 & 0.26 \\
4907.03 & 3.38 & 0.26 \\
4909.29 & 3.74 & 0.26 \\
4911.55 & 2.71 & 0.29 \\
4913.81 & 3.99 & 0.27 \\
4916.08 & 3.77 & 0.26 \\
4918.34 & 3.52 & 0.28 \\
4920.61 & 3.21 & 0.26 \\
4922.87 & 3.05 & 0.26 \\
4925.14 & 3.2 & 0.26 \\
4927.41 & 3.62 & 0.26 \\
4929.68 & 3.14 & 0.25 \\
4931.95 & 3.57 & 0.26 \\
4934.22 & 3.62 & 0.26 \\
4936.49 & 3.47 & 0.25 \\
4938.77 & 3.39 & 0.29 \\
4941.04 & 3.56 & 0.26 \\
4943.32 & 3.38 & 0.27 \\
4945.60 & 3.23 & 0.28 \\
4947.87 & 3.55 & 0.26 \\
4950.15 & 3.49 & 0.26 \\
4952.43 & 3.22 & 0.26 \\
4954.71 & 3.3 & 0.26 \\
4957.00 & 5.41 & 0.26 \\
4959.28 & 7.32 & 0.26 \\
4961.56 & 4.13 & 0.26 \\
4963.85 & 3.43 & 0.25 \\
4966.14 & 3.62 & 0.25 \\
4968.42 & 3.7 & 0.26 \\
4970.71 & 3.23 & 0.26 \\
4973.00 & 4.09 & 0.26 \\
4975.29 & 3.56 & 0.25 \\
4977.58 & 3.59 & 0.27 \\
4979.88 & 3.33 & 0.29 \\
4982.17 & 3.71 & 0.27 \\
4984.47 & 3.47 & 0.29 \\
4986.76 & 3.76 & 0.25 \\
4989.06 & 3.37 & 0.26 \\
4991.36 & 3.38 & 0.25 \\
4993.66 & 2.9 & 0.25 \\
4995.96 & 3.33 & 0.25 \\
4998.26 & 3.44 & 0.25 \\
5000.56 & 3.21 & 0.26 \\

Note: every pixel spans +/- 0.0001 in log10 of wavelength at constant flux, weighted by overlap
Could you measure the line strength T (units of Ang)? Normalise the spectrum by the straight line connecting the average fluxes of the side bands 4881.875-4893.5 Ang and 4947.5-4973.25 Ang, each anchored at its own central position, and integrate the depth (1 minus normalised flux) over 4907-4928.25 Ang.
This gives 1.9 Ang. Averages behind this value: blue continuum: 3.54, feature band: 3.42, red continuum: 4.05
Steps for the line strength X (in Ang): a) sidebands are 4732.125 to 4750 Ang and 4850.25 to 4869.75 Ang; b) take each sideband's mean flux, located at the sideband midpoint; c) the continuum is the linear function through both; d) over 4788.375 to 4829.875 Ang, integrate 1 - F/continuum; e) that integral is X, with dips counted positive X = 7.7 Ang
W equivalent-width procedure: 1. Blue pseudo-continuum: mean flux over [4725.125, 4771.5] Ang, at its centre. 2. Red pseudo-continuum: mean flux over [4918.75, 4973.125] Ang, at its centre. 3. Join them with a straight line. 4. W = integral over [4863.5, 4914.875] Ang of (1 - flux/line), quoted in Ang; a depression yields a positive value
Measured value 3.78 Ang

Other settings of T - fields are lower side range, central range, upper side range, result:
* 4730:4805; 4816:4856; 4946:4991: 2.3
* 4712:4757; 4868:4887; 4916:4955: 1.6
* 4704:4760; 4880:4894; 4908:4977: 0.8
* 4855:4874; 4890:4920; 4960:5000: 5.9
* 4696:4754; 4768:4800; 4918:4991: 1.0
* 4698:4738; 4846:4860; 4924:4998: -1.0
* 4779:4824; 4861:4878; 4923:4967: -2.7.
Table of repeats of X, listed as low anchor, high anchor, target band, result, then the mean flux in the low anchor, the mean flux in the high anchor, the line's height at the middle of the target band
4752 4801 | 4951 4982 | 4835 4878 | -3.1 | 3.62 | 3.98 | 3.77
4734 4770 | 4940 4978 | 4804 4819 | 0.3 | 3.67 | 3.88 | 3.73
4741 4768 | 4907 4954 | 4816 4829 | -0.5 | 3.72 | 3.42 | 3.6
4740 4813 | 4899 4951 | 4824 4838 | 0.5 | 3.67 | 3.47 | 3.59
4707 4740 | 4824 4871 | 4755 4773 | 1.6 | 3.73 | 4.1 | 3.85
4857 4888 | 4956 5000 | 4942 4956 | 2.0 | 4.35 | 3.82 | 3.96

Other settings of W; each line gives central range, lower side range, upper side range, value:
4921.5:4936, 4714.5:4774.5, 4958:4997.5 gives 1.5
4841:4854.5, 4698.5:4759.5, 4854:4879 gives 3.2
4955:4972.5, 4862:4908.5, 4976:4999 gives -4.3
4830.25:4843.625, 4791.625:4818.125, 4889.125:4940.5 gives 0.9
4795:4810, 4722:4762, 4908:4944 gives -0.4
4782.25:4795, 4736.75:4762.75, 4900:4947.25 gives 0.2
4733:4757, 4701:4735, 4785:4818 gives -0.4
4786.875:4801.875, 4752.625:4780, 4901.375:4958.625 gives -0.4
